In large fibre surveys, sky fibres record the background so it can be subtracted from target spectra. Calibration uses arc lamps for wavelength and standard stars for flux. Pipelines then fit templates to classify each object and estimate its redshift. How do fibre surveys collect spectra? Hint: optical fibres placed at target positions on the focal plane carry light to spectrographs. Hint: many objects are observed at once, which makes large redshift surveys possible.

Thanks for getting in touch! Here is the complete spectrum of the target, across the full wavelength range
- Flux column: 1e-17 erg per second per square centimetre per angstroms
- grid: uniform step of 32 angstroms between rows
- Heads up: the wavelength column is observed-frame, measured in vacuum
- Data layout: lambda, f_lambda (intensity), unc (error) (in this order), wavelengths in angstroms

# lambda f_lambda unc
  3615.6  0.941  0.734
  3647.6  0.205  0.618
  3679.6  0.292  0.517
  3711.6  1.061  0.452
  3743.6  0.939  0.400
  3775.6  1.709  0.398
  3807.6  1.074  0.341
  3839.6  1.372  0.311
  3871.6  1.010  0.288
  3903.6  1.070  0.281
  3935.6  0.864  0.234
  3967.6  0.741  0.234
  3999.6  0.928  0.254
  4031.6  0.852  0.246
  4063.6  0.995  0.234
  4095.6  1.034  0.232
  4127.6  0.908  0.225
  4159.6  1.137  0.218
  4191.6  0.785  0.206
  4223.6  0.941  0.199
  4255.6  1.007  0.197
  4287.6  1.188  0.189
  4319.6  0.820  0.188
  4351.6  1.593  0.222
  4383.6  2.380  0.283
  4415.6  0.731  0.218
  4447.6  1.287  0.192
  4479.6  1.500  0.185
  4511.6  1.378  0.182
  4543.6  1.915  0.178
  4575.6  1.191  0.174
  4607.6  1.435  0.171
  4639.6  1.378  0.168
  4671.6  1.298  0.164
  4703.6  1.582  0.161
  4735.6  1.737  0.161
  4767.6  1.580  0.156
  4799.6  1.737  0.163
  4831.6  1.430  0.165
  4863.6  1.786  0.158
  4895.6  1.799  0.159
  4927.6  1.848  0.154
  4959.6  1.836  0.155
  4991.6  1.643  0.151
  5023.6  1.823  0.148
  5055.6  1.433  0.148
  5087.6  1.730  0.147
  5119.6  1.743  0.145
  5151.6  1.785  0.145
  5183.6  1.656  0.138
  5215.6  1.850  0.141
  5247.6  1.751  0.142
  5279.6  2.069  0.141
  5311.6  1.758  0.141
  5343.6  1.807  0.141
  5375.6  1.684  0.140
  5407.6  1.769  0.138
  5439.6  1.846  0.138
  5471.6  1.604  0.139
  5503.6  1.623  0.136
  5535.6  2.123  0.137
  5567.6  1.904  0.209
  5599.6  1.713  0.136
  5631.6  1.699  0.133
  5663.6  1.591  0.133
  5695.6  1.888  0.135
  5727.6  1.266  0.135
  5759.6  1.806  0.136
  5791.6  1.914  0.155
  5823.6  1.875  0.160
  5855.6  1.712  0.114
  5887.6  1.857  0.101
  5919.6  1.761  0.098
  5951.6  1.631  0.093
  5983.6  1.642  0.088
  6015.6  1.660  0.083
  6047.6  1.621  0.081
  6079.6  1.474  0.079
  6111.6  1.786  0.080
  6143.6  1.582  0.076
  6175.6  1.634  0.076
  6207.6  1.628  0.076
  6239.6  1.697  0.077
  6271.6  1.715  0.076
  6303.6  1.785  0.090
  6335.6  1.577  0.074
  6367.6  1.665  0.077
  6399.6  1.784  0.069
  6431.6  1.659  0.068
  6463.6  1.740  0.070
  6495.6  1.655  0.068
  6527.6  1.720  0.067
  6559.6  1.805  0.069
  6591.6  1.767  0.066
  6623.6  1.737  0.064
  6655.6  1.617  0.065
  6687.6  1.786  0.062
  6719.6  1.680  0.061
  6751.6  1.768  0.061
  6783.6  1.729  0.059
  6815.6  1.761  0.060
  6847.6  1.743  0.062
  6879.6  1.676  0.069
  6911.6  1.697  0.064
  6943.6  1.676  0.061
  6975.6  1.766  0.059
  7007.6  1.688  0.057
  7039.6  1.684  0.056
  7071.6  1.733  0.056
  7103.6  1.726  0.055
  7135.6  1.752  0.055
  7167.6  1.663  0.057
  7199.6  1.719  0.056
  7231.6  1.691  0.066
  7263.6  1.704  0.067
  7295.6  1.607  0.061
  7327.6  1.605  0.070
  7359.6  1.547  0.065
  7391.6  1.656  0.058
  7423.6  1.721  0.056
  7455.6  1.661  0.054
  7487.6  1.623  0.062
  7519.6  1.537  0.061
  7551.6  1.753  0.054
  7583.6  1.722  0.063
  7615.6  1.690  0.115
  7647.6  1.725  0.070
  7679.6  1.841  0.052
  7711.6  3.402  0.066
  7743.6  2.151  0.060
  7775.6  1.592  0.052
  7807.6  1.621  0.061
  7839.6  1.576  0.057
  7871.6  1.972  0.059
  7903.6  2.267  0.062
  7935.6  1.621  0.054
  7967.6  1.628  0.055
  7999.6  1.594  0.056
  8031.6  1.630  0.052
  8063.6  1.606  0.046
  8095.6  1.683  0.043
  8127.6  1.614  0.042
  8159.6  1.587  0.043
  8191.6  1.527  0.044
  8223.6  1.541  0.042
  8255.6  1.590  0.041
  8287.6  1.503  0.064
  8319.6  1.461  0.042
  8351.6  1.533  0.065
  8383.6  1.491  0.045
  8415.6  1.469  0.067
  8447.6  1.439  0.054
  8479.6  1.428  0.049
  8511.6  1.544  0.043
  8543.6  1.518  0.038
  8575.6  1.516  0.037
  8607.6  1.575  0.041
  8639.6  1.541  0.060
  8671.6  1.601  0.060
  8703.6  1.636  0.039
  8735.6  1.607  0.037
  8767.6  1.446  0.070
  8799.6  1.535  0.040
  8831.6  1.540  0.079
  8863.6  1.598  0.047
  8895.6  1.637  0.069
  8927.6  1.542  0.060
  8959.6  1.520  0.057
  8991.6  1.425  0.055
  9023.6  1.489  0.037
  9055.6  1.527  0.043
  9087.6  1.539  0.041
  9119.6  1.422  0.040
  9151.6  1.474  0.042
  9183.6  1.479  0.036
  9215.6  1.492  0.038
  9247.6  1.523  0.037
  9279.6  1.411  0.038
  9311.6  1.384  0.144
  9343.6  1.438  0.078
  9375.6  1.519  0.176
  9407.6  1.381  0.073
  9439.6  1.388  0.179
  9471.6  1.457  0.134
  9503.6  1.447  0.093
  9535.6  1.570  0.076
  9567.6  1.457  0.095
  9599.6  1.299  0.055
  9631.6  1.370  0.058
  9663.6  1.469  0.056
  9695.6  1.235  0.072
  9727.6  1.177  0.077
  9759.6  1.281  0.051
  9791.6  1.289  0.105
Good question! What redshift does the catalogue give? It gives 0.17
